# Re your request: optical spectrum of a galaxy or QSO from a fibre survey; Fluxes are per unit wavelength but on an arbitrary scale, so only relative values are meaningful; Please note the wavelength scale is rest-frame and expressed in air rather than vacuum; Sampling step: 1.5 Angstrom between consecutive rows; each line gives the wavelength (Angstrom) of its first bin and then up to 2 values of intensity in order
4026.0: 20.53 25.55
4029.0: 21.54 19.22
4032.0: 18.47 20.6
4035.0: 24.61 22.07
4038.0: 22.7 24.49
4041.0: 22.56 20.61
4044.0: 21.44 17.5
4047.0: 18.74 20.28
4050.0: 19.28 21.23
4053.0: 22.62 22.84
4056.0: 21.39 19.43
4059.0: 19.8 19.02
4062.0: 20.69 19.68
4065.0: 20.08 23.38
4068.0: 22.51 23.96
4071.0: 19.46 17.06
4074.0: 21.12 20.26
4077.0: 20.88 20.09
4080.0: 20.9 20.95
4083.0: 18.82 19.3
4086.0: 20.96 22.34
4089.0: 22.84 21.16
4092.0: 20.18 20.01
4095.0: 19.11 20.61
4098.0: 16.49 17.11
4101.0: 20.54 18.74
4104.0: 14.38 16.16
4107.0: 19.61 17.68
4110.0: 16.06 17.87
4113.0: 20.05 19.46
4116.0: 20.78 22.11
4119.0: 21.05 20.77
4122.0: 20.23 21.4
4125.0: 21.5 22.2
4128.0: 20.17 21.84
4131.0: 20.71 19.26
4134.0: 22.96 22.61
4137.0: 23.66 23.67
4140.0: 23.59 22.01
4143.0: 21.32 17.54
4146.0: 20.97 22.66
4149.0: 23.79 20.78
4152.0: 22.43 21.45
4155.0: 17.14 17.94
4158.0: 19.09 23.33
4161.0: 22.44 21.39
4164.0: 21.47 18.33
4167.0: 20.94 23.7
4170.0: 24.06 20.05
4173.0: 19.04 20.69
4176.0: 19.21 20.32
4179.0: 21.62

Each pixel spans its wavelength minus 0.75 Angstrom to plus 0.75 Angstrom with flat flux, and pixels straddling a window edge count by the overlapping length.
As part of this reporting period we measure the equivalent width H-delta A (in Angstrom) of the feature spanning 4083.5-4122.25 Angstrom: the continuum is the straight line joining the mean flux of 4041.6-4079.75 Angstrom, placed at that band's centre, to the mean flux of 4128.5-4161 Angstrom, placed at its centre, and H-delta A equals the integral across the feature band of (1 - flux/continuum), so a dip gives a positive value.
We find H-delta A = 2.8 Angstrom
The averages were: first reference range 20.5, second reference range 21.4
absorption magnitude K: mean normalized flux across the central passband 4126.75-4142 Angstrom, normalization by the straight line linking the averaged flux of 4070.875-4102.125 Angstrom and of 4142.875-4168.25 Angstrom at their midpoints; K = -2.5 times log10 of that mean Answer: -0.08 mag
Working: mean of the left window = 20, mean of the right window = 20.8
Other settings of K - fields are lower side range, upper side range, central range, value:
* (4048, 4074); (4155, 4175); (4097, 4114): 0.17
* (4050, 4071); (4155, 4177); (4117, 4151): -0.04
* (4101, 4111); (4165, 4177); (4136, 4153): -0.14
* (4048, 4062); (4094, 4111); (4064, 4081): -0.07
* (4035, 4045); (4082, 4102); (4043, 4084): 0.04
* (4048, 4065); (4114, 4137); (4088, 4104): 0.08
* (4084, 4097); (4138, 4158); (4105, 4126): 0.06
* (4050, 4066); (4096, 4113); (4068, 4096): -0.08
